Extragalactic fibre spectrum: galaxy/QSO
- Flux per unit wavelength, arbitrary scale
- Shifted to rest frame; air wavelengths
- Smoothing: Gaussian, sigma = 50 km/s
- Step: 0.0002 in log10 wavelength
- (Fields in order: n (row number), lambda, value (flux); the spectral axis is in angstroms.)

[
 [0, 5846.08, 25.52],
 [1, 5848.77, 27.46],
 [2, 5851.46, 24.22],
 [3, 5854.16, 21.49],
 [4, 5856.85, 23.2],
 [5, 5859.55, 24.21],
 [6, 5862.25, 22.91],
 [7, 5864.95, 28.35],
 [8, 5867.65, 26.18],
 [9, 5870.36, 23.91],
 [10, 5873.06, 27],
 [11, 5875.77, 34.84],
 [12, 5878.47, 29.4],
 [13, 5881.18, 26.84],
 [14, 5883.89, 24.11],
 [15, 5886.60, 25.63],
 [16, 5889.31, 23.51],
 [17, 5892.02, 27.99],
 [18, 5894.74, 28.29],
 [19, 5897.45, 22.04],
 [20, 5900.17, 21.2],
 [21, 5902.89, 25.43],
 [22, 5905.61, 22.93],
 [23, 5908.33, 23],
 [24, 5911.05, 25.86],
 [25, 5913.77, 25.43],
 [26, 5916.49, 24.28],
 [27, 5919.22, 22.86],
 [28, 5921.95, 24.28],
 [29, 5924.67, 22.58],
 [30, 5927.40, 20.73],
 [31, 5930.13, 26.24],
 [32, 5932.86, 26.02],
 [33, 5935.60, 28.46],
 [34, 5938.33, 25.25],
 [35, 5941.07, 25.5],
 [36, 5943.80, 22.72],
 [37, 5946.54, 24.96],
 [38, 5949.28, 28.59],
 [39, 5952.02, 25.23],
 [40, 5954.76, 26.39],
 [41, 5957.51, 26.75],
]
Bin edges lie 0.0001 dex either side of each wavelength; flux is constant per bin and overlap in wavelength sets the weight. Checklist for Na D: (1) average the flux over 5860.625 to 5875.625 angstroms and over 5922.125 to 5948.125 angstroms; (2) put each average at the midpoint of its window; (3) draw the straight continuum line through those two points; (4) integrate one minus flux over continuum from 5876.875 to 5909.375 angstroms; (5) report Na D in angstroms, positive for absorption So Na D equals 0.8 angstroms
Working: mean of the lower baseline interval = 26.4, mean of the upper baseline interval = 24.7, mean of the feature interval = 25.1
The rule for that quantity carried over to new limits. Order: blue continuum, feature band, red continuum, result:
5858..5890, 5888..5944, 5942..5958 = 3.2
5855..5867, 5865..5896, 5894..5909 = -3.8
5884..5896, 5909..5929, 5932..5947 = 1.6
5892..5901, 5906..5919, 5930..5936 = 0.6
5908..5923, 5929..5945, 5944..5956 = -0.2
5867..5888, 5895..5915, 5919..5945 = 1.5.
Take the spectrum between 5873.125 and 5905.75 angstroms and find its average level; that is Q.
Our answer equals 26.2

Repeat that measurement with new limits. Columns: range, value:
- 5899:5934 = 23.9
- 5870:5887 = 27.7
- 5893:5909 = 23.9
